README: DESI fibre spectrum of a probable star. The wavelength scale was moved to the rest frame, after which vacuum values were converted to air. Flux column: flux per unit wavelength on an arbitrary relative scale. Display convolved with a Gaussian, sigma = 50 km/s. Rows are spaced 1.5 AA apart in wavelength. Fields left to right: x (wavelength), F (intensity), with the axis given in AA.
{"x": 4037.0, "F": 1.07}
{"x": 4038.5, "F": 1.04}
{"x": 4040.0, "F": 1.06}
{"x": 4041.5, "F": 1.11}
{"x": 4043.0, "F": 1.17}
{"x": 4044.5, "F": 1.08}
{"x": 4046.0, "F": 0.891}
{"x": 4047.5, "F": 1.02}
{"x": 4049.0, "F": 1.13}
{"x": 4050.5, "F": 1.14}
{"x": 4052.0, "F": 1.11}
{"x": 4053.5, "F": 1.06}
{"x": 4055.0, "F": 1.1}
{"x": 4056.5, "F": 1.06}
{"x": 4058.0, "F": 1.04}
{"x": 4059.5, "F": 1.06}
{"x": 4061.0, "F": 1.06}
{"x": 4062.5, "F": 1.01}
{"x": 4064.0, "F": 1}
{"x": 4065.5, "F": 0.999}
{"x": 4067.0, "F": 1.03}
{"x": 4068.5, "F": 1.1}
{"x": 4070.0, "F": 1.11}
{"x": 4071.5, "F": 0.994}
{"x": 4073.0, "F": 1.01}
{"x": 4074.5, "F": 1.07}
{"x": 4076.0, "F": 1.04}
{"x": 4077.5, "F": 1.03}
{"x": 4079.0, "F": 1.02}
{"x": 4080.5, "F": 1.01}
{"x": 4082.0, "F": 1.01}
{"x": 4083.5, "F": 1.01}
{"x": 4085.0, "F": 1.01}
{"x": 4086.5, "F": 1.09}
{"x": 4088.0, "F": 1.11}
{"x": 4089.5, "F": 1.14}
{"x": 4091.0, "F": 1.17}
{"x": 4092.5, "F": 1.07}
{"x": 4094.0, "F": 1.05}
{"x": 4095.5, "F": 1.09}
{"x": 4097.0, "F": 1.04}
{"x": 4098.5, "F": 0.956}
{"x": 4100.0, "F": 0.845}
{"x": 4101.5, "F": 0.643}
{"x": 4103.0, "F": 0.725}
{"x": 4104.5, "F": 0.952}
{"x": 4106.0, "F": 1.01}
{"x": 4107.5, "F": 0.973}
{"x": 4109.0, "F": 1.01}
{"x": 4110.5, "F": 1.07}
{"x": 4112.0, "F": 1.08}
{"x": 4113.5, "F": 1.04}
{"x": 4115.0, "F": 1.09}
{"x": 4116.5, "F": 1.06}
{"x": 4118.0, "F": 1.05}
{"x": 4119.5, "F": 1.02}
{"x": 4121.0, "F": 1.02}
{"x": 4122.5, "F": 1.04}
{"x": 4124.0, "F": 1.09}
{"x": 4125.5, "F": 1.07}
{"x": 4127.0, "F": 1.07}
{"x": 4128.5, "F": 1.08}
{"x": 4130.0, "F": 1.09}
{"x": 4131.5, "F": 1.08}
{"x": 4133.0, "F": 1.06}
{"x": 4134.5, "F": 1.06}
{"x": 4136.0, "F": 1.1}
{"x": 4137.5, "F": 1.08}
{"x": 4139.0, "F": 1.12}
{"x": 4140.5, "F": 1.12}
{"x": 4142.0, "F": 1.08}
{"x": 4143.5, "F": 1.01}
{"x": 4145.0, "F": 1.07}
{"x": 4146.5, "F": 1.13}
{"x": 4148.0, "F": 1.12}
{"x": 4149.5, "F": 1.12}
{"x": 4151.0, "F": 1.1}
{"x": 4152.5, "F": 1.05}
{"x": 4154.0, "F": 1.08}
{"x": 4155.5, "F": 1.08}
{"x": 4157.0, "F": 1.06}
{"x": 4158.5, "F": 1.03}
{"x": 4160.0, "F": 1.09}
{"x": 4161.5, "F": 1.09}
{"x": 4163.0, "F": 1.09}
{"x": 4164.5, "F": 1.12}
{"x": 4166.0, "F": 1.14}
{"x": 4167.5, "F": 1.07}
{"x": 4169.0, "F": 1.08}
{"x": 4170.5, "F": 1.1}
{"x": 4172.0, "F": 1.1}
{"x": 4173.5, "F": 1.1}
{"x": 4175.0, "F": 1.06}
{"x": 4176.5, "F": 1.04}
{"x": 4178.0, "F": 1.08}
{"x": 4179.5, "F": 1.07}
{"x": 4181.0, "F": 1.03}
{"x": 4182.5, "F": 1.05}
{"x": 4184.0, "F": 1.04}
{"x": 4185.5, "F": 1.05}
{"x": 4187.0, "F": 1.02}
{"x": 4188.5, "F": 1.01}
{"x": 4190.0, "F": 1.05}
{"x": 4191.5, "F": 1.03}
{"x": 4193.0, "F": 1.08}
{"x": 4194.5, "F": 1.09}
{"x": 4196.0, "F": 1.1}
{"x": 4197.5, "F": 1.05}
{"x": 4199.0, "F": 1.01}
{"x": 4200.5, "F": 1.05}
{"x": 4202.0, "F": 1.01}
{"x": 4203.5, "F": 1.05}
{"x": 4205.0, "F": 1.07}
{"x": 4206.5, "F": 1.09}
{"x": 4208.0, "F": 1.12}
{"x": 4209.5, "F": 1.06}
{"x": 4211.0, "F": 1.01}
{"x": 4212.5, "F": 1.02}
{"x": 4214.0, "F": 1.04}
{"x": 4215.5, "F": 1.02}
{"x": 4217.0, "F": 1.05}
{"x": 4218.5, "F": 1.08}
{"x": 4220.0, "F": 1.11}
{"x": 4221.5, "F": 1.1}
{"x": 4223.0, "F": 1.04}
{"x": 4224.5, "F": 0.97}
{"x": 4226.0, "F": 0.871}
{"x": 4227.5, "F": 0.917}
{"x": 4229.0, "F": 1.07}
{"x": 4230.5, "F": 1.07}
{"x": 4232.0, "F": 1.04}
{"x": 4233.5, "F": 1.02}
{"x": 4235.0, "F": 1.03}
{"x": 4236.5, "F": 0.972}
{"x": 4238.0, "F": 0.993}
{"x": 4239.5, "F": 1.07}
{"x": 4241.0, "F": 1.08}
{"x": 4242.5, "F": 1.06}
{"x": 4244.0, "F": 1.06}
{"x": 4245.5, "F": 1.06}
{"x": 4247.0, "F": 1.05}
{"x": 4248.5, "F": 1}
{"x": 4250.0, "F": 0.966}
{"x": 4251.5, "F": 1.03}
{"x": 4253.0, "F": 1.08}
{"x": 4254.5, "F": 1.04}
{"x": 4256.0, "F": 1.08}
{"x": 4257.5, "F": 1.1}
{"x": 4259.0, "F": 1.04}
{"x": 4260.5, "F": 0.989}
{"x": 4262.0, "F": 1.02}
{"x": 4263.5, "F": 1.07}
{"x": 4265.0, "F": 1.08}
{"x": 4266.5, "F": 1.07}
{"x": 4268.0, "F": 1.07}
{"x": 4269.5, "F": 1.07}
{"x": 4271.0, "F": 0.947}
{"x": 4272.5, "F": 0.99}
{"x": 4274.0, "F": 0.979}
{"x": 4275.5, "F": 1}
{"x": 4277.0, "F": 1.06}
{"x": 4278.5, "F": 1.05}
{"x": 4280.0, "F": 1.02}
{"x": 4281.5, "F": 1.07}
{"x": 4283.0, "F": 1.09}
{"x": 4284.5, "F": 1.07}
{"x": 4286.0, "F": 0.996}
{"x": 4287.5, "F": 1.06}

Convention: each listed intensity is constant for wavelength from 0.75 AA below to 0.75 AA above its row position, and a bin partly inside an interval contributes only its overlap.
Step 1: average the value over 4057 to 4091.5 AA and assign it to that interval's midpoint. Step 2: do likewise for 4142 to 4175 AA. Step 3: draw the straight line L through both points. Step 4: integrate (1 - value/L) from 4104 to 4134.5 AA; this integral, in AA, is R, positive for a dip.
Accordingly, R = 0.6 AA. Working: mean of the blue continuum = 1.05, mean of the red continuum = 1.09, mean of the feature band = 1.05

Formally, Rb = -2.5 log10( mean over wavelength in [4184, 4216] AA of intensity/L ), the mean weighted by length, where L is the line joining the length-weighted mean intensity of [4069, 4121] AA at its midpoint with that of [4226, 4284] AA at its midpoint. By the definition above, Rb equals -0.02 mag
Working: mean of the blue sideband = 1.02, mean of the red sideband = 1.03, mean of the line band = 1.05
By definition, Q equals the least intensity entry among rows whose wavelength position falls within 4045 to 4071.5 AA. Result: 0.891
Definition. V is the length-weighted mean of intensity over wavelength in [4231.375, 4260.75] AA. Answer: 1.04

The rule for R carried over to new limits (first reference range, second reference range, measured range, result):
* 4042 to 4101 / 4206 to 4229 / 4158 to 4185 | -1.00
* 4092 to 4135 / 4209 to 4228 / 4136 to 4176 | -2.76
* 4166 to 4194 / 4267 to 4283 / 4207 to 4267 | 0.19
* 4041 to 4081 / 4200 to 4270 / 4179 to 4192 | 0.08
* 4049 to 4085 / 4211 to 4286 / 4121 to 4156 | -1.29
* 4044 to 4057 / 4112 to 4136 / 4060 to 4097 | 0.47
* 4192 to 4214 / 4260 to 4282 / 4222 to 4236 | 0.58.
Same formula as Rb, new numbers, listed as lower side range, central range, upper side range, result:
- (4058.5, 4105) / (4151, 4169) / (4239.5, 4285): -0.06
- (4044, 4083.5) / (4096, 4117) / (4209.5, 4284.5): 0.08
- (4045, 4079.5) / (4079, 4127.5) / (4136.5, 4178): 0.05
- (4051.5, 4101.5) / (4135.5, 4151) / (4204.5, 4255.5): -0.06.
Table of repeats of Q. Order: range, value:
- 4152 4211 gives 1.01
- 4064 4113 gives 0.643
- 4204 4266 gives 0.871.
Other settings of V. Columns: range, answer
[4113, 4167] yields 1.08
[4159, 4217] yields 1.06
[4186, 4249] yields 1.04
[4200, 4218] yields 1.05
